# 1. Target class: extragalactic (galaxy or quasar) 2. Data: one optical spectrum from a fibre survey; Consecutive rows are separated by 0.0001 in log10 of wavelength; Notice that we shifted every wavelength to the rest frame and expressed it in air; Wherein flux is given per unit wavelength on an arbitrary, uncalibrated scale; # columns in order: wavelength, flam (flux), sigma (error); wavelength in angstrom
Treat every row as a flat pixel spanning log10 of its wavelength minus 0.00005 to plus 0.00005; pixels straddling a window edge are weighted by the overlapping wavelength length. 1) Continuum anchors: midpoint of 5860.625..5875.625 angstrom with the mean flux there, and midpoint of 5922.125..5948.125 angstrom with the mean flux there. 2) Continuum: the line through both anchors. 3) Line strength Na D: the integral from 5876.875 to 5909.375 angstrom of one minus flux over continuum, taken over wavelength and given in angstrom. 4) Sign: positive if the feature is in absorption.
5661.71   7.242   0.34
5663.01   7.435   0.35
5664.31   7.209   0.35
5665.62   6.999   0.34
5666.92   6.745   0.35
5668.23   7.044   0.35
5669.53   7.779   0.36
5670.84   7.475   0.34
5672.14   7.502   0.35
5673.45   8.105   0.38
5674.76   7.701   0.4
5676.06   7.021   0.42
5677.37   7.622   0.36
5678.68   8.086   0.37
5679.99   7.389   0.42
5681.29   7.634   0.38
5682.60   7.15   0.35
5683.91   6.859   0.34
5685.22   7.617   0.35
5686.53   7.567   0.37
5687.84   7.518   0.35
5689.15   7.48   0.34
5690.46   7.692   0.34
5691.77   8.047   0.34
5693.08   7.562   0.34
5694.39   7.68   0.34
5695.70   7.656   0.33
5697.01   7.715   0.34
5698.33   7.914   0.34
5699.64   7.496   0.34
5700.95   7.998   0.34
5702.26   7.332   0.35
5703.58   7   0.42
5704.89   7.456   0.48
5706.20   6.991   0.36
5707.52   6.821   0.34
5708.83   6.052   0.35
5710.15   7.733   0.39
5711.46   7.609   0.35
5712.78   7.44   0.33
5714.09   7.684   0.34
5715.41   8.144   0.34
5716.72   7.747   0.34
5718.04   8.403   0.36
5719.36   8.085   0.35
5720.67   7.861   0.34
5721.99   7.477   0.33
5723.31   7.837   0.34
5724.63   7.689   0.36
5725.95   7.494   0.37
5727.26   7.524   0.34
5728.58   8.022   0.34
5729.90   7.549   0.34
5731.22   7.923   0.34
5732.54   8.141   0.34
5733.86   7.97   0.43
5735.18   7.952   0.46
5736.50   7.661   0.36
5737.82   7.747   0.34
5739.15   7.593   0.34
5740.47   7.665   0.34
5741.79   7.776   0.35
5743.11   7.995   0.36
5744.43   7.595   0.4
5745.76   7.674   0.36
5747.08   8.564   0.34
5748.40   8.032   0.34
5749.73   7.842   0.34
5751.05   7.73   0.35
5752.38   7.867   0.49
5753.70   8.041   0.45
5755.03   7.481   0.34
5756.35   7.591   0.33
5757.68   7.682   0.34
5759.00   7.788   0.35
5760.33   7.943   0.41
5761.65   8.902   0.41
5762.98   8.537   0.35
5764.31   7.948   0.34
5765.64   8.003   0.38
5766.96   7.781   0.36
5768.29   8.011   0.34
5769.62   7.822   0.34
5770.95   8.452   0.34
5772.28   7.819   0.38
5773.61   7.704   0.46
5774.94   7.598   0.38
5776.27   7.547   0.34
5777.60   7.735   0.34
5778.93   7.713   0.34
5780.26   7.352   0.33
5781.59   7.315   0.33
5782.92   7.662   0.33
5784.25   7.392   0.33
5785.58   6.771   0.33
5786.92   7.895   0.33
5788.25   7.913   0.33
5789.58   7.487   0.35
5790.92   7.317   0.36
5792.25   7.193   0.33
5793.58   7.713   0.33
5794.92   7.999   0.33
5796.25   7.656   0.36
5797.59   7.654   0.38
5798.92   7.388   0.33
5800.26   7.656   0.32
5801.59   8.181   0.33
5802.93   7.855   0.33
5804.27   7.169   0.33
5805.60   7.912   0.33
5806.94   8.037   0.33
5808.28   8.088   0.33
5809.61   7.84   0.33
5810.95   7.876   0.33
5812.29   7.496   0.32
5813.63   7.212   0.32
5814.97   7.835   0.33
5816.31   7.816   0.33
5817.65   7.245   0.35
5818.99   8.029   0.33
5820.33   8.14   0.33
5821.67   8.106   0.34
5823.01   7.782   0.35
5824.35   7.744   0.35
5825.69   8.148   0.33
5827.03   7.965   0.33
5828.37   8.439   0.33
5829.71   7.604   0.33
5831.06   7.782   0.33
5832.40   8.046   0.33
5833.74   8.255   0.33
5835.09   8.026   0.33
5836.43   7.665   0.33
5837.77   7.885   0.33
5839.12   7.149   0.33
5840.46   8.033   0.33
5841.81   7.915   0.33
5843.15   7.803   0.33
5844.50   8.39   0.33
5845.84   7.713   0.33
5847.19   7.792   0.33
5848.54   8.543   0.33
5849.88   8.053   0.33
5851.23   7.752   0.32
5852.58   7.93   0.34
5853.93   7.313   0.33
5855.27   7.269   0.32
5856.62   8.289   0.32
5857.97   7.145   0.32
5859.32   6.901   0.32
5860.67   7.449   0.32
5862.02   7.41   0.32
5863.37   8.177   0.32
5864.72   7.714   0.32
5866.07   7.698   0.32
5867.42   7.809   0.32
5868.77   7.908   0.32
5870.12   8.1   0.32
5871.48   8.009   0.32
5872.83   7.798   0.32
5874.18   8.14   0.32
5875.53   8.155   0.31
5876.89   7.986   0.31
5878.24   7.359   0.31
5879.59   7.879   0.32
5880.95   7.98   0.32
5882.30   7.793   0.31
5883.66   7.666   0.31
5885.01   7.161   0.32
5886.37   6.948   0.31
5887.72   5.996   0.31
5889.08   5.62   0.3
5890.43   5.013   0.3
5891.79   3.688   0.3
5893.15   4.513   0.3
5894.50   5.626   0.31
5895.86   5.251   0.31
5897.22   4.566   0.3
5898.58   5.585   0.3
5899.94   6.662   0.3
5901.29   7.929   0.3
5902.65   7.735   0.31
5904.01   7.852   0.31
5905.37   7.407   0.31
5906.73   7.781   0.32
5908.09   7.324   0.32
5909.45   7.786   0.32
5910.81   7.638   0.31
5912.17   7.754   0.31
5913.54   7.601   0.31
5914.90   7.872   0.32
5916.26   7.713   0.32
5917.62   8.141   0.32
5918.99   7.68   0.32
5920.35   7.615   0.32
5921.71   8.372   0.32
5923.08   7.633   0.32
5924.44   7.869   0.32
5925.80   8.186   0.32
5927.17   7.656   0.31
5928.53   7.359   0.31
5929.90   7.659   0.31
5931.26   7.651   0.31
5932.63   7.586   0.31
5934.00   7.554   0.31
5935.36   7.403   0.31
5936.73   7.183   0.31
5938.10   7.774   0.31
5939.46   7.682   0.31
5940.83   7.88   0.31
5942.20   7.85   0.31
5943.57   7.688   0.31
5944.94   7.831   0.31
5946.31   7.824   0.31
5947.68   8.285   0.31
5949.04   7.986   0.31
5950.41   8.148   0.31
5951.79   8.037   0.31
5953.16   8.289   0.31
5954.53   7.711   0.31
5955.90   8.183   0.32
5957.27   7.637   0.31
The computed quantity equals 4.9 angstrom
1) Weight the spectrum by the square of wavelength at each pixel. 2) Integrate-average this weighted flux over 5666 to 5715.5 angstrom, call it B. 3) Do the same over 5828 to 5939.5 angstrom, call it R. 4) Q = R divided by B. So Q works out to 1.07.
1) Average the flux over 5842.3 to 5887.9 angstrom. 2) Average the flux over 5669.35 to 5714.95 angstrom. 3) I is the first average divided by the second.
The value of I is 1.03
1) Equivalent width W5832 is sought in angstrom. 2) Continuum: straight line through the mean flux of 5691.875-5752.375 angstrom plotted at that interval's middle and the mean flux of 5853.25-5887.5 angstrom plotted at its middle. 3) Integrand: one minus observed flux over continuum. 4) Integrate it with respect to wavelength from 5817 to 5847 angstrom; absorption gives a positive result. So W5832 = -0.91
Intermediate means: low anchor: 7.69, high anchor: 7.66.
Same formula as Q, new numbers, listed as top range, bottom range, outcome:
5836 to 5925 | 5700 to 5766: 1.00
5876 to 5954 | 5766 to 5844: 0.98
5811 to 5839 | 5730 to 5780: 1.02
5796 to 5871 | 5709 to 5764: 1.03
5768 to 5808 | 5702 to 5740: 1.03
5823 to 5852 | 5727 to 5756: 1.05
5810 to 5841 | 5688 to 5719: 1.08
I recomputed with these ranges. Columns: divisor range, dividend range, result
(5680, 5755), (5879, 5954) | 0.95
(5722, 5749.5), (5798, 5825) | 0.99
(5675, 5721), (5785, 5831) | 1.03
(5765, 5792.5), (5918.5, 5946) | 1.01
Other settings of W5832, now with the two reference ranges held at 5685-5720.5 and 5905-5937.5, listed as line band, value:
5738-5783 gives -1.4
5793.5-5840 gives -1.1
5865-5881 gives -0.5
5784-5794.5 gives 0.2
